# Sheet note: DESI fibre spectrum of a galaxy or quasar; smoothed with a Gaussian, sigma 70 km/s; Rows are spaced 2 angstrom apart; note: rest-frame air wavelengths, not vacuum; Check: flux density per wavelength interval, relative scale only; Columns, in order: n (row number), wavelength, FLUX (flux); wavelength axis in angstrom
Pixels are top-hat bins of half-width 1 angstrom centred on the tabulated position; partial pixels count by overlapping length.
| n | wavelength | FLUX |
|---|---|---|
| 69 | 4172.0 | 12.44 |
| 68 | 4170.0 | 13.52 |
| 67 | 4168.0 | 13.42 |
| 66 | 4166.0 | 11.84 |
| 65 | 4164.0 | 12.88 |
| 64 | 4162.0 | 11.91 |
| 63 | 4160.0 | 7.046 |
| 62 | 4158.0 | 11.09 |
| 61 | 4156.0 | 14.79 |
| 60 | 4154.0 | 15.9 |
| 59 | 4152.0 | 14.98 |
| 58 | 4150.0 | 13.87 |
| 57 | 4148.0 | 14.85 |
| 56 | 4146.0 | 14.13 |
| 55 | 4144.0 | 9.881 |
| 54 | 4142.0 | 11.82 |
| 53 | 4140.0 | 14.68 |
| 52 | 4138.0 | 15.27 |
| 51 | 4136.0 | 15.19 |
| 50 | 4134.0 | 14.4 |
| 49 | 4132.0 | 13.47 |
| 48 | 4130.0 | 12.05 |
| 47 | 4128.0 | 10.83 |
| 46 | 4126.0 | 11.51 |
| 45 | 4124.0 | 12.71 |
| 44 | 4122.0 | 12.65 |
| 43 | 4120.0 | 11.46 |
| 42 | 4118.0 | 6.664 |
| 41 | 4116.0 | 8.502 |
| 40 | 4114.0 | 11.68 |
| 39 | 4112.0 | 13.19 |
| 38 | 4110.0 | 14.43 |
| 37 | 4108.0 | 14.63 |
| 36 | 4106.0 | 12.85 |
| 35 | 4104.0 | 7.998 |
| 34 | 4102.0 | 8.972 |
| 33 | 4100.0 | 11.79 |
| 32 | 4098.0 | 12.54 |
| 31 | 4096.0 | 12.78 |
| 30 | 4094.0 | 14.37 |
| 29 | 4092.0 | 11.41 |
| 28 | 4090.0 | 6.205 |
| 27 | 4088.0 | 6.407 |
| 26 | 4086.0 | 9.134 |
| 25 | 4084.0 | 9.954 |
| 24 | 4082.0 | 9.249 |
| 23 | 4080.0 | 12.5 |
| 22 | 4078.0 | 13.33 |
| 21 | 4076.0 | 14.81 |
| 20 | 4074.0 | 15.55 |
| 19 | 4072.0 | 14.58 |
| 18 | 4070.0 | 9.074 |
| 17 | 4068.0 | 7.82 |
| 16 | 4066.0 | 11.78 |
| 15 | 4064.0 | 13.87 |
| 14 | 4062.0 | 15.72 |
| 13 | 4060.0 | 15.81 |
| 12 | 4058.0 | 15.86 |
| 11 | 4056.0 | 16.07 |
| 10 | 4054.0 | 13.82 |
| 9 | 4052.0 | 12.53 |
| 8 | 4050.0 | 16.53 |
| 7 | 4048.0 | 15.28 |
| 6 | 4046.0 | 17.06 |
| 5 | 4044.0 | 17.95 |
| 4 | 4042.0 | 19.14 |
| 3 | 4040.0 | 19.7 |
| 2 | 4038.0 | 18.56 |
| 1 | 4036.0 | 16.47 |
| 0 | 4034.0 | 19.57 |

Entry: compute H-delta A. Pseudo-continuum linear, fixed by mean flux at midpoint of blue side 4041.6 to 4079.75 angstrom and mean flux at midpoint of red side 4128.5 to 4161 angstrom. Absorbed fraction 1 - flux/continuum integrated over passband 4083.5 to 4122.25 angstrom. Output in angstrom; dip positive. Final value 8.4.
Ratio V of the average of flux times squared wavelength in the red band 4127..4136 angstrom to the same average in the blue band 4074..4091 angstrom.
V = 1.26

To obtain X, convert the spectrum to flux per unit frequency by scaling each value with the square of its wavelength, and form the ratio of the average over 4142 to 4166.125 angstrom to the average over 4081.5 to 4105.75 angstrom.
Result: 1.29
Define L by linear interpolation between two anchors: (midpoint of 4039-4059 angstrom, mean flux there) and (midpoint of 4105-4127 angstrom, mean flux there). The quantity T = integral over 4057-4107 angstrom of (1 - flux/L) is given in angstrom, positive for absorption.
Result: 8.5 angstrom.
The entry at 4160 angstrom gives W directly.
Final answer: 7.046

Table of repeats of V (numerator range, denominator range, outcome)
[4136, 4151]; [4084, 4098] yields 1.37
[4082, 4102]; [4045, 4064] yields 0.69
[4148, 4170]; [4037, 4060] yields 0.82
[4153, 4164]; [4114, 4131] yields 1.15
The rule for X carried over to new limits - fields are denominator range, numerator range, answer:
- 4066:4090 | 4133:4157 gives 1.34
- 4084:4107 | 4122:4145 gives 1.26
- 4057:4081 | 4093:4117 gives 0.91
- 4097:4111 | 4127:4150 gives 1.14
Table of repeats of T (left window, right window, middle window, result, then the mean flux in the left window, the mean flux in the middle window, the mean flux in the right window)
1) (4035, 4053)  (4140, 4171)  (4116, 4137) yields 2.99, 17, 11.9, 12.9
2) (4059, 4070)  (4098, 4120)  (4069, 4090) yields 1.67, 12.6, 11.2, 11.2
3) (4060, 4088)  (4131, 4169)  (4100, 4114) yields 0.66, 12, 12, 13.2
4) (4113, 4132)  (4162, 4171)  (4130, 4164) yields -3.68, 11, 13.3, 12.8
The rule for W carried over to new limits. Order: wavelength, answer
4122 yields 12.65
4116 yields 8.502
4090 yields 6.205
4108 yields 14.63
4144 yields 9.881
